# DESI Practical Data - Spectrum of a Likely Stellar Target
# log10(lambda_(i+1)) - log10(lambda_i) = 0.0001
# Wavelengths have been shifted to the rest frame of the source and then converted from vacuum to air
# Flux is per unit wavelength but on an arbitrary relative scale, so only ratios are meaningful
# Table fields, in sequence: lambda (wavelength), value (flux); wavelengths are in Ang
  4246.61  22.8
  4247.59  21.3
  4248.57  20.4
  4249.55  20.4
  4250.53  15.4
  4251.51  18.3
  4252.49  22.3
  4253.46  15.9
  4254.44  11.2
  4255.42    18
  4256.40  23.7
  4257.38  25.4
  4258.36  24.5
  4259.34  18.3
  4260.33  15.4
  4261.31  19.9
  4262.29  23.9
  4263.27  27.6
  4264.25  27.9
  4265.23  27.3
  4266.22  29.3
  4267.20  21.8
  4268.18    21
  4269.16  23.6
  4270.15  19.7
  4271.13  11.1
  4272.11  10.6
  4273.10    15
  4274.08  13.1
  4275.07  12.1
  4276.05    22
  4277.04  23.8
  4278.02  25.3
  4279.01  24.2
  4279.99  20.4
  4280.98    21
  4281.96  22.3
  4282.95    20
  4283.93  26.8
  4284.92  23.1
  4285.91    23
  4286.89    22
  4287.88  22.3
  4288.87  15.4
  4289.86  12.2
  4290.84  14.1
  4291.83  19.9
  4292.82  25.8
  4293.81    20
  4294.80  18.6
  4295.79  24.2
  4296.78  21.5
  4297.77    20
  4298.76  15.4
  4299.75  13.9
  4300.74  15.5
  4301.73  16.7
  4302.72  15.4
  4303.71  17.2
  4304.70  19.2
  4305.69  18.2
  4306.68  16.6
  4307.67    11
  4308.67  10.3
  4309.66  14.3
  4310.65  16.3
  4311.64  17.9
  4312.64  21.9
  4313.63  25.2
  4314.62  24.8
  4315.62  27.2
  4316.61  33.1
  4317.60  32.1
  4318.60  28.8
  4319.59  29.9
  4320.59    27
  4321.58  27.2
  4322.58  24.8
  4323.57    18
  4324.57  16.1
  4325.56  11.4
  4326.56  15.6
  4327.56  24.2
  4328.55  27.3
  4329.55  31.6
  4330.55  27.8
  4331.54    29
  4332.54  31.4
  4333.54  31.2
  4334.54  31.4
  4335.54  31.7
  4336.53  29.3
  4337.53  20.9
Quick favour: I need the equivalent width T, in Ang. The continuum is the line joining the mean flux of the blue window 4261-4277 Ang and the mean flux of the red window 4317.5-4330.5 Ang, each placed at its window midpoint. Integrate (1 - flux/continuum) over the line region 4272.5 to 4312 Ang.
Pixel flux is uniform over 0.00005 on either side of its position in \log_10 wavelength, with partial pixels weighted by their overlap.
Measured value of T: 5.9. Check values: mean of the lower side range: 20.5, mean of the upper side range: 24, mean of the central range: 18.6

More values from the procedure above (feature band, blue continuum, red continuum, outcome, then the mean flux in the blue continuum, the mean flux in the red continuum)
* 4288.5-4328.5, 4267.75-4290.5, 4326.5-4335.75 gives 7.6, 19.5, 28.6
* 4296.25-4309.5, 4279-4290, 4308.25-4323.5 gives 3.8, 21.2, 24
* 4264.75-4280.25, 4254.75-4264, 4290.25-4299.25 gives 0.8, 21.8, 19.9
